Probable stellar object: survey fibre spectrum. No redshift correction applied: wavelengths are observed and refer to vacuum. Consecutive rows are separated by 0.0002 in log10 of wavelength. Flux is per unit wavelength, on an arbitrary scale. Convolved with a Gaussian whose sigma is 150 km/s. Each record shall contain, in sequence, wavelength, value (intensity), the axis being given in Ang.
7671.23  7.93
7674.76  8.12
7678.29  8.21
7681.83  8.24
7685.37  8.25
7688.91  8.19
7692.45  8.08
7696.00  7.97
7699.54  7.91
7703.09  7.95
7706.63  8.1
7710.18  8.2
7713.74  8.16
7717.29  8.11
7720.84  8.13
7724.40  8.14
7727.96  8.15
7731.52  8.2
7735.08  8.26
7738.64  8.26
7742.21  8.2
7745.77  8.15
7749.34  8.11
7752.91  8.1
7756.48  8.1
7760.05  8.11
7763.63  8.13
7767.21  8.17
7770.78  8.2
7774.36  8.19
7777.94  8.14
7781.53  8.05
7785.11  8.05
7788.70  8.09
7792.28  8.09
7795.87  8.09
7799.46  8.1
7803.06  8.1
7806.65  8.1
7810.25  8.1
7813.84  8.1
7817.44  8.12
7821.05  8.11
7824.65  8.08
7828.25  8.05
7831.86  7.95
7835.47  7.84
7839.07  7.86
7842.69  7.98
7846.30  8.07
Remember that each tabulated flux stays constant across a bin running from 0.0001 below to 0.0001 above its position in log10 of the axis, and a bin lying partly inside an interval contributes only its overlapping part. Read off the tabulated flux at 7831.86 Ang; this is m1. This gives 7.95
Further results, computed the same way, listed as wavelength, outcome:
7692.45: 8.08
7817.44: 8.12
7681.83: 8.24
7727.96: 8.15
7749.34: 8.11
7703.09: 7.95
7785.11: 8.05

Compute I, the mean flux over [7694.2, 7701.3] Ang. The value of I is 7.94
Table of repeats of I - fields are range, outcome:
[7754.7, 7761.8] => 8.11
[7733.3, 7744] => 8.24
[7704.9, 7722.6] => 8.14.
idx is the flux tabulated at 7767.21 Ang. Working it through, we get 8.17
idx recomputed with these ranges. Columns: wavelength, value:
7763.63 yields 8.13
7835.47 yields 7.84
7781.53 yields 8.05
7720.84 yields 8.13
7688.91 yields 8.19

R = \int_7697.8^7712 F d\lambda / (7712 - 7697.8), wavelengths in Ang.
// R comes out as 8.04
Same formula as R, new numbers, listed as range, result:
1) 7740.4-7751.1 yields 8.15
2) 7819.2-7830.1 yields 8.07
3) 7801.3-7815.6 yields 8.1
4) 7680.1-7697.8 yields 8.14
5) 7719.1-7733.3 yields 8.15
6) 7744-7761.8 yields 8.11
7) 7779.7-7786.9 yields 8.05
